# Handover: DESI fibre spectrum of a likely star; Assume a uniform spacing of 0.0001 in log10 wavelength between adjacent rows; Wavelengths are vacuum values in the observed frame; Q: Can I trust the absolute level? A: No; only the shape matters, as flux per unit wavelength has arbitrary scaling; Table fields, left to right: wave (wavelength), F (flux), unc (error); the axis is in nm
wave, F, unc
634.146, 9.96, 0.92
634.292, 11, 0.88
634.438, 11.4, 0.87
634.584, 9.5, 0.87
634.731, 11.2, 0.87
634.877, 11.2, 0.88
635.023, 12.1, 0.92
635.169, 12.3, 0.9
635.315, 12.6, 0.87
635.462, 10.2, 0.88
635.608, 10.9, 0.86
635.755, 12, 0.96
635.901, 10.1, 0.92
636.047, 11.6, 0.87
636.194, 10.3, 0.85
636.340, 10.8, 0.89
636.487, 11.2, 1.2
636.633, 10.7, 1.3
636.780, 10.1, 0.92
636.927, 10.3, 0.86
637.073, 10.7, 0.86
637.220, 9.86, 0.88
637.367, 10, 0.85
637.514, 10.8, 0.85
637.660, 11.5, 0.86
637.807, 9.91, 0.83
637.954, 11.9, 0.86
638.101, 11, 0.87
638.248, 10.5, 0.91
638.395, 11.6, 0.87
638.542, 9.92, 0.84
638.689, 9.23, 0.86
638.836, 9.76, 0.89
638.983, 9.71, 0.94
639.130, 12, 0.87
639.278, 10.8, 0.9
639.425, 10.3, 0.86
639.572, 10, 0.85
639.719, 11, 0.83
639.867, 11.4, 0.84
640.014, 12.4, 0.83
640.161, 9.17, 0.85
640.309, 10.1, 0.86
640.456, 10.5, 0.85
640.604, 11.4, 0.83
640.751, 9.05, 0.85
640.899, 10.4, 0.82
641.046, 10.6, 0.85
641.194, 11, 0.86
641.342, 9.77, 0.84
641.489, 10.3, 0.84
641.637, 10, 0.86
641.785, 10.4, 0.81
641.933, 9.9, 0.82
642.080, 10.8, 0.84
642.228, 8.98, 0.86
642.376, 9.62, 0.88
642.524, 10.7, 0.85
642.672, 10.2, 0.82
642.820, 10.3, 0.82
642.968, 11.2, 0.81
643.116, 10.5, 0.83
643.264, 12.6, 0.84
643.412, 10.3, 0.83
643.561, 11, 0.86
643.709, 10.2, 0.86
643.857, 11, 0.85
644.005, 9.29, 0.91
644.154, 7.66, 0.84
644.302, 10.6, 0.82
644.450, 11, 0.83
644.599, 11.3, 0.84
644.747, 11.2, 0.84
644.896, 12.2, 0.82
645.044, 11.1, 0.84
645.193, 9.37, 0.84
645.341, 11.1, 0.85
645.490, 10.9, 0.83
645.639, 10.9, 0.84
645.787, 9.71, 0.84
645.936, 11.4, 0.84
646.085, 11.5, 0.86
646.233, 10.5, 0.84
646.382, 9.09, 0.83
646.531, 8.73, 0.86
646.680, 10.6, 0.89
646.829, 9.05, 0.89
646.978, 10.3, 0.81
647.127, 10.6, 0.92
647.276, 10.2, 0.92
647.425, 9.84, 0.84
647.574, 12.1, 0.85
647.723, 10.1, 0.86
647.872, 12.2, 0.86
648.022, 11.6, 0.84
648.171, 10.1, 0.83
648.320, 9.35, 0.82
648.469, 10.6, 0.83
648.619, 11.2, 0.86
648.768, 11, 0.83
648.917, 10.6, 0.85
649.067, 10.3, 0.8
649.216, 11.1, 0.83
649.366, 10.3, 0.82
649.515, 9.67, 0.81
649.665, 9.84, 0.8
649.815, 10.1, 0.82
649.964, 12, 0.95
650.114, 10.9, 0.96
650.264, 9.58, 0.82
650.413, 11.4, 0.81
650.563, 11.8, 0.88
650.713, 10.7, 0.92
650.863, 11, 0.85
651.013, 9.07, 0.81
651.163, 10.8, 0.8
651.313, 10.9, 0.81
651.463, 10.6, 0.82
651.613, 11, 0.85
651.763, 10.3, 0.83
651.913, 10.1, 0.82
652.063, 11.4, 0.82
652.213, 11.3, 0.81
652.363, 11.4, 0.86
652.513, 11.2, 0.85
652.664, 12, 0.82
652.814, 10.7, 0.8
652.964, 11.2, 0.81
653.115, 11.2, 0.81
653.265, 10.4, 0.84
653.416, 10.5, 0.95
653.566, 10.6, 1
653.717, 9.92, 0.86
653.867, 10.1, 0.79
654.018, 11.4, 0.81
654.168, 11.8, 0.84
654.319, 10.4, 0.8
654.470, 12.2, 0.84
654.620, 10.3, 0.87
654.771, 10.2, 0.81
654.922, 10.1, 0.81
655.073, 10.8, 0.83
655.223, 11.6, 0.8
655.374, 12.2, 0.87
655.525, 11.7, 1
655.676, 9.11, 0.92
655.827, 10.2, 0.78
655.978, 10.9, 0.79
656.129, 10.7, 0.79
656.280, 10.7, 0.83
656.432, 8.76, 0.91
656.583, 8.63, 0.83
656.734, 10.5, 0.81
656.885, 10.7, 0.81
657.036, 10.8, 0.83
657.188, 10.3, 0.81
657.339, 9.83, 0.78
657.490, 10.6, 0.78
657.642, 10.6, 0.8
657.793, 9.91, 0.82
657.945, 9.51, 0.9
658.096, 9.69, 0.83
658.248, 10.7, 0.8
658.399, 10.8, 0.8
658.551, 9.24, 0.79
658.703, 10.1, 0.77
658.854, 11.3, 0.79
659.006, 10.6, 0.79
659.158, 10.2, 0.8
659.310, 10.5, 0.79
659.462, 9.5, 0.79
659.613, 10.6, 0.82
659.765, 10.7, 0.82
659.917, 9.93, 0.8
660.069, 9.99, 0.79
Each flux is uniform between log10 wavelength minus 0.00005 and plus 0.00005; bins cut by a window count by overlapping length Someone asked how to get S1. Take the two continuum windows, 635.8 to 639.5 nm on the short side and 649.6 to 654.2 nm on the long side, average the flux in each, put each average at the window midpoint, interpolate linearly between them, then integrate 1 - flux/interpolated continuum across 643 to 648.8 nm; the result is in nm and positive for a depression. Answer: 0.08 nm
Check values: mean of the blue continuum 10.6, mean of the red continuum 10.8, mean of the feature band 10.6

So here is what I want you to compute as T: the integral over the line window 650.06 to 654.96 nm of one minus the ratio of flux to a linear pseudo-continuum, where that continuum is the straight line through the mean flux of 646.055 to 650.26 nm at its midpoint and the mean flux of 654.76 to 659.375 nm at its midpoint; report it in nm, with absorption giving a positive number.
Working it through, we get -0.185 nm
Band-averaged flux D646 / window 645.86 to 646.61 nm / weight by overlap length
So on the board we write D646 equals 10.2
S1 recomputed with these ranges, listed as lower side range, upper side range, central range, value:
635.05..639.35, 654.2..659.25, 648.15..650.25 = 0.02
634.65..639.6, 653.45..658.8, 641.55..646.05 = 0.06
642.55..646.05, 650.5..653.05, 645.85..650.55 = 0.11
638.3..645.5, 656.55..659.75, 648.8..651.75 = -0.07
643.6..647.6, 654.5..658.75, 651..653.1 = -0.11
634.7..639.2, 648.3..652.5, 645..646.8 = 0.06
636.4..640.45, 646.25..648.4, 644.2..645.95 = -0.08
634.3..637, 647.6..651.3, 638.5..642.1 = 0.17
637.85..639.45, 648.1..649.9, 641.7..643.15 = 0.04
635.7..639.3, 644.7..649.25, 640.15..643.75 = 0.08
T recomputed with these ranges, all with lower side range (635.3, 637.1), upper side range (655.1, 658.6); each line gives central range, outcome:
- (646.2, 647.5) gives 0.089 nm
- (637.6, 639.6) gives 0.035 nm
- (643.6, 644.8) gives 0.040 nm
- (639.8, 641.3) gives 0.021 nm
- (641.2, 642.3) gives 0.064 nm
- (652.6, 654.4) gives -0.073 nm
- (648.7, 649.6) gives 0.004 nm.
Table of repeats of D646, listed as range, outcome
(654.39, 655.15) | 10.7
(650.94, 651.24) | 9.94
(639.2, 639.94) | 10.7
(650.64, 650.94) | 10.8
